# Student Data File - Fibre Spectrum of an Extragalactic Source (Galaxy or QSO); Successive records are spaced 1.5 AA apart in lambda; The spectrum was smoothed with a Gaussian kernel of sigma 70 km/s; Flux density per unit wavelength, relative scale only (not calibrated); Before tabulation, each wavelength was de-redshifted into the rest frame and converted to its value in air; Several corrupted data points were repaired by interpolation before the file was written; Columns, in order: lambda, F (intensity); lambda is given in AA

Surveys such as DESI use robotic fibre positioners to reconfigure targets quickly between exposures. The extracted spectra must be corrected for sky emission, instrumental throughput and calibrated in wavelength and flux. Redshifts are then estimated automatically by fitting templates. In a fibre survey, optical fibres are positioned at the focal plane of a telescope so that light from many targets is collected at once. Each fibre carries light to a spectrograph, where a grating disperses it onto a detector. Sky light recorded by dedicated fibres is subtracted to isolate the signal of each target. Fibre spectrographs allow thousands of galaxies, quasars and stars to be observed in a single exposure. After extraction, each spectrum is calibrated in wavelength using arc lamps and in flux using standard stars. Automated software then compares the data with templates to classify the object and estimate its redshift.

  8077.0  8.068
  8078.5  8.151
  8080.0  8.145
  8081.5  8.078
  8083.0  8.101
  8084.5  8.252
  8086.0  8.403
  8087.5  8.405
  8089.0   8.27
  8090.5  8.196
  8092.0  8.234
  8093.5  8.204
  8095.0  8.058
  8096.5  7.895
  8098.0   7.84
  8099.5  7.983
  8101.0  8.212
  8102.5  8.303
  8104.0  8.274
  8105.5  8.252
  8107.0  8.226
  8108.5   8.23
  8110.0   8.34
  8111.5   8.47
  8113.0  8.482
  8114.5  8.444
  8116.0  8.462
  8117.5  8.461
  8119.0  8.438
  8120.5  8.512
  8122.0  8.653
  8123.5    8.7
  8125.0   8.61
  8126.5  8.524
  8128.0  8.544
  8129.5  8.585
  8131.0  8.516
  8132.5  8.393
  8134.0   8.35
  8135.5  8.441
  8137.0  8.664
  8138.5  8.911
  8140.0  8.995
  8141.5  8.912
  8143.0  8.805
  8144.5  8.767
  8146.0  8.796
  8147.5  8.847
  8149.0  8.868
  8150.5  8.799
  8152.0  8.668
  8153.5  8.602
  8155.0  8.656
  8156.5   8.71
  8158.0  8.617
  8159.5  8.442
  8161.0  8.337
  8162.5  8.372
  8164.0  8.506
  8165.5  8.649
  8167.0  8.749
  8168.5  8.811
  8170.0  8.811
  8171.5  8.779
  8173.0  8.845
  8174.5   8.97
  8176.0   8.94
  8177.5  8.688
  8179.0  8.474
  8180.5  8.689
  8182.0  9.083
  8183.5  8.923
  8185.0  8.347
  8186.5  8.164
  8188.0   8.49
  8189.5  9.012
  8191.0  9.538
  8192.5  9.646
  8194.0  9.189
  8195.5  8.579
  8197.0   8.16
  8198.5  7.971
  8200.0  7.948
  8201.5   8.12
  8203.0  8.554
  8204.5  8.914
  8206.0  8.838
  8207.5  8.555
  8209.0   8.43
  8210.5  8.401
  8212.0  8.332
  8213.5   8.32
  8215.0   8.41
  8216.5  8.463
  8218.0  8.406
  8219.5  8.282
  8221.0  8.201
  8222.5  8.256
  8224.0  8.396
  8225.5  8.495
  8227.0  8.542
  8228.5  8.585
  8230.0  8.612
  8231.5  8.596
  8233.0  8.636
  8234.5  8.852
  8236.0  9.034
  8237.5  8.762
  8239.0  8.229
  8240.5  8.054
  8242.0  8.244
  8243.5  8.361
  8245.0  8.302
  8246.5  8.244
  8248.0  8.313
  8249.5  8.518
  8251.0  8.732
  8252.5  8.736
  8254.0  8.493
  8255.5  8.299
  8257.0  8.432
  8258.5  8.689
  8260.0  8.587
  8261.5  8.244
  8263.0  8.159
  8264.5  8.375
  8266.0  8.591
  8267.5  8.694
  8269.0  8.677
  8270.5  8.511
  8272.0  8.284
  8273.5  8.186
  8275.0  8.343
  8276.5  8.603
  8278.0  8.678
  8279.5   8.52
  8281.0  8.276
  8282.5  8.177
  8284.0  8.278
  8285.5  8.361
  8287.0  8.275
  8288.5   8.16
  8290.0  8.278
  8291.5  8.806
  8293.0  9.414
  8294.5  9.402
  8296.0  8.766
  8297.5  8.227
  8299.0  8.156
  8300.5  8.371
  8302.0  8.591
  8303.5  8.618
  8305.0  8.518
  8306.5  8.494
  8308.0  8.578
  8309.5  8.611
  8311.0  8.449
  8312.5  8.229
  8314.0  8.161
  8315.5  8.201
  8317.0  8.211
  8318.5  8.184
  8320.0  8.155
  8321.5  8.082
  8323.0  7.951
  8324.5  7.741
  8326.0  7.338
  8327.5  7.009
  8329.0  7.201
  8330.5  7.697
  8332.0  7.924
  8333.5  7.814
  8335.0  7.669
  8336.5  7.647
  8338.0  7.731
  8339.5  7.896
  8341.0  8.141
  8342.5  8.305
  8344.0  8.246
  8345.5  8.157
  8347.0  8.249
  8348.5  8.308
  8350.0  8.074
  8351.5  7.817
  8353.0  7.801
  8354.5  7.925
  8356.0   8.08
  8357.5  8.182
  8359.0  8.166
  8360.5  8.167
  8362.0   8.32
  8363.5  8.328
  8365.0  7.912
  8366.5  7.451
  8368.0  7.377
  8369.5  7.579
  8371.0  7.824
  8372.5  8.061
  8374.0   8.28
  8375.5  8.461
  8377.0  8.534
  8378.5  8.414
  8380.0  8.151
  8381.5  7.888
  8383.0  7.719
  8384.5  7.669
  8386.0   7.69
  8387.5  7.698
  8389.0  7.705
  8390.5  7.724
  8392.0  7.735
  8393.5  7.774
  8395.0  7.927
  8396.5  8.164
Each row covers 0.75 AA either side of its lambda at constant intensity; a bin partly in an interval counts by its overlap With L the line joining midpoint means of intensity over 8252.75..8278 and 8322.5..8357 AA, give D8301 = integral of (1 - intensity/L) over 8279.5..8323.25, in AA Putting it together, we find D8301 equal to -1.34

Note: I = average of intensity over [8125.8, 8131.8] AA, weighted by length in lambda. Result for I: 8.54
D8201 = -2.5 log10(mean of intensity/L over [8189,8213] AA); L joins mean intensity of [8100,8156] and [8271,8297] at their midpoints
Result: -0.01 mag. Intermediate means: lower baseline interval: 8.56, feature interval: 8.63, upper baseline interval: 8.52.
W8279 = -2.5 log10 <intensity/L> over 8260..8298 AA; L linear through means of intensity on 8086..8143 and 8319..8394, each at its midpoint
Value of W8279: -0.06 mag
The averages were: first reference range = 8.41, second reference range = 7.92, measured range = 8.5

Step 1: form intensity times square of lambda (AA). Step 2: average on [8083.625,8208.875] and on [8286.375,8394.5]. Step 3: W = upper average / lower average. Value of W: 0.99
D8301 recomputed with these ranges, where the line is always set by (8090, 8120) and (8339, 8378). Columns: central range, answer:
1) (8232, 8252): -0.8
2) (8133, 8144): -0.7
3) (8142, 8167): -1.3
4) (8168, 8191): -1.6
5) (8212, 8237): -1.0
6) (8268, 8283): -0.6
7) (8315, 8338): 0.9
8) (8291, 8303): -0.9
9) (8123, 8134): -0.4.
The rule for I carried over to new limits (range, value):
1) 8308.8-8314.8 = 8.36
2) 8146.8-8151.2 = 8.84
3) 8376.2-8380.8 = 8.36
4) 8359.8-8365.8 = 8.18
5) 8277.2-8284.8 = 8.39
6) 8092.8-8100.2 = 7.99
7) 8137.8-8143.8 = 8.9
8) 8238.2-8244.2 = 8.23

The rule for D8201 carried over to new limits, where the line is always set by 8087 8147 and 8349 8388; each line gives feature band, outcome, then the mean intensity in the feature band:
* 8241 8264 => -0.03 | 8.42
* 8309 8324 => -0.02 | 8.21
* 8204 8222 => -0.02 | 8.45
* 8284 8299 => -0.06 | 8.59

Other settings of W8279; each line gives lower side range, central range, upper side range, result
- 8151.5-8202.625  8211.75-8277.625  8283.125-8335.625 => -0.003 mag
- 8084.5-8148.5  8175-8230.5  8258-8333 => -0.024 mag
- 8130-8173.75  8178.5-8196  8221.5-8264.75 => -0.032 mag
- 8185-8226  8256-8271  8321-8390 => -0.027 mag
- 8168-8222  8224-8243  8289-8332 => -0.006 mag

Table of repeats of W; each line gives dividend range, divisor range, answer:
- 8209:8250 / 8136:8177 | 0.98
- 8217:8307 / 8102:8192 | 1.01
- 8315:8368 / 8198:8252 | 0.97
